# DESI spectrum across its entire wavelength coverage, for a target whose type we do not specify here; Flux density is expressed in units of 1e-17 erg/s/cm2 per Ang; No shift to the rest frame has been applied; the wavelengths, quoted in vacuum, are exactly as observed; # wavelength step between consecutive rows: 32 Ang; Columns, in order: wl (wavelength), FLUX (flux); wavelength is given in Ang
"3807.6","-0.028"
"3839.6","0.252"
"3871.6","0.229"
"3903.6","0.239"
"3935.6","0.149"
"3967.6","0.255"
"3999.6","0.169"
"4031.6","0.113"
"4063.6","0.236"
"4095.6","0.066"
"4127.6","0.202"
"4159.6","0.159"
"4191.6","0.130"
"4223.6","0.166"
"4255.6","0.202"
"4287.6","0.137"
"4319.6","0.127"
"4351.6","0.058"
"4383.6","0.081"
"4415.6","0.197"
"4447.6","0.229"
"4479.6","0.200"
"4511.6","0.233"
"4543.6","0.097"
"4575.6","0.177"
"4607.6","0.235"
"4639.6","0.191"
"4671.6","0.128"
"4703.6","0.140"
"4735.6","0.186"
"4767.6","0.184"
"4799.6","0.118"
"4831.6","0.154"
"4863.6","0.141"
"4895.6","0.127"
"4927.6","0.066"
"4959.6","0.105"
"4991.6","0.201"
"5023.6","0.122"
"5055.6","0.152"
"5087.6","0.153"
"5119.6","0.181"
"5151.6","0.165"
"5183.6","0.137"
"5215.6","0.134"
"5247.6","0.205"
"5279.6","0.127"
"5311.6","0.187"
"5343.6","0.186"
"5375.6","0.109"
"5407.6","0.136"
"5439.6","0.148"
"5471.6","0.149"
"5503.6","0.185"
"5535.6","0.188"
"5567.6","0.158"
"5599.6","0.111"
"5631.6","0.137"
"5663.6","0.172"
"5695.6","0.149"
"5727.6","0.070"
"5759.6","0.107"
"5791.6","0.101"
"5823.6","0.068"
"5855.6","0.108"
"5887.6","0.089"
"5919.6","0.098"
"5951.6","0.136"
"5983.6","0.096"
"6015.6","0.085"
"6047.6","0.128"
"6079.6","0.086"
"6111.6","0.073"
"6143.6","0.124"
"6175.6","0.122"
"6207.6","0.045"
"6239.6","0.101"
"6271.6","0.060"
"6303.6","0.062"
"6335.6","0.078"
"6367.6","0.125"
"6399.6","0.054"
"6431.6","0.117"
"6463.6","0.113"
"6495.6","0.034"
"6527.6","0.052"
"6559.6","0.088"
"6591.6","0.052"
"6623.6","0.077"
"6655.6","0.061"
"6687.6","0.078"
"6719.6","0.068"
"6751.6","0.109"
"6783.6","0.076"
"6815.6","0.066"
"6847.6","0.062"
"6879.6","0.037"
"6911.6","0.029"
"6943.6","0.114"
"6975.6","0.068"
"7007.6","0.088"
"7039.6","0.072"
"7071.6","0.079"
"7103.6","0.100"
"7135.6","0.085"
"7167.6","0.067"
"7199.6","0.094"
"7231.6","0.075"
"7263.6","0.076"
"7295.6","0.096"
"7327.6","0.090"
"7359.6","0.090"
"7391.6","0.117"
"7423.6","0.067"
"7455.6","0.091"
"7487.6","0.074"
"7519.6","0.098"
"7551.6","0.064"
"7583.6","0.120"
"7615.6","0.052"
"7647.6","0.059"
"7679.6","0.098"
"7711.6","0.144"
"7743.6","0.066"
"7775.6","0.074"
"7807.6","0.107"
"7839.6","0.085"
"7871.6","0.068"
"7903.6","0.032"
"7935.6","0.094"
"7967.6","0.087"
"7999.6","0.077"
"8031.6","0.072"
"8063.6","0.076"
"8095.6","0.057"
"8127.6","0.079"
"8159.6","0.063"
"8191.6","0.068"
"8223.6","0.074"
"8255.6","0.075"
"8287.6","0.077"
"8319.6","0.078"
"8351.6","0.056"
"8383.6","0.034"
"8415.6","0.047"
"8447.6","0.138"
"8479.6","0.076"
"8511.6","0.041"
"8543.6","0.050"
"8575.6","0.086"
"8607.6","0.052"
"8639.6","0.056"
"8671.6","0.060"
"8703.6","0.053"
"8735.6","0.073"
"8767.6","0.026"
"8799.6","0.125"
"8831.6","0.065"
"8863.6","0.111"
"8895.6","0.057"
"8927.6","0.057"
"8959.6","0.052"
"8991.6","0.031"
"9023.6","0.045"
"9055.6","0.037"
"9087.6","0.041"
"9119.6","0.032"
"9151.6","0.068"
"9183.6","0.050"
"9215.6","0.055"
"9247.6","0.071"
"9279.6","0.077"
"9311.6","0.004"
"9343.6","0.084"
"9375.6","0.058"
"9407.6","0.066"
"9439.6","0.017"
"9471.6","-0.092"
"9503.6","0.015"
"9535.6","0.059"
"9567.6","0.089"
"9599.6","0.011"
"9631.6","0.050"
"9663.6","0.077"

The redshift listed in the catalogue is 0.55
